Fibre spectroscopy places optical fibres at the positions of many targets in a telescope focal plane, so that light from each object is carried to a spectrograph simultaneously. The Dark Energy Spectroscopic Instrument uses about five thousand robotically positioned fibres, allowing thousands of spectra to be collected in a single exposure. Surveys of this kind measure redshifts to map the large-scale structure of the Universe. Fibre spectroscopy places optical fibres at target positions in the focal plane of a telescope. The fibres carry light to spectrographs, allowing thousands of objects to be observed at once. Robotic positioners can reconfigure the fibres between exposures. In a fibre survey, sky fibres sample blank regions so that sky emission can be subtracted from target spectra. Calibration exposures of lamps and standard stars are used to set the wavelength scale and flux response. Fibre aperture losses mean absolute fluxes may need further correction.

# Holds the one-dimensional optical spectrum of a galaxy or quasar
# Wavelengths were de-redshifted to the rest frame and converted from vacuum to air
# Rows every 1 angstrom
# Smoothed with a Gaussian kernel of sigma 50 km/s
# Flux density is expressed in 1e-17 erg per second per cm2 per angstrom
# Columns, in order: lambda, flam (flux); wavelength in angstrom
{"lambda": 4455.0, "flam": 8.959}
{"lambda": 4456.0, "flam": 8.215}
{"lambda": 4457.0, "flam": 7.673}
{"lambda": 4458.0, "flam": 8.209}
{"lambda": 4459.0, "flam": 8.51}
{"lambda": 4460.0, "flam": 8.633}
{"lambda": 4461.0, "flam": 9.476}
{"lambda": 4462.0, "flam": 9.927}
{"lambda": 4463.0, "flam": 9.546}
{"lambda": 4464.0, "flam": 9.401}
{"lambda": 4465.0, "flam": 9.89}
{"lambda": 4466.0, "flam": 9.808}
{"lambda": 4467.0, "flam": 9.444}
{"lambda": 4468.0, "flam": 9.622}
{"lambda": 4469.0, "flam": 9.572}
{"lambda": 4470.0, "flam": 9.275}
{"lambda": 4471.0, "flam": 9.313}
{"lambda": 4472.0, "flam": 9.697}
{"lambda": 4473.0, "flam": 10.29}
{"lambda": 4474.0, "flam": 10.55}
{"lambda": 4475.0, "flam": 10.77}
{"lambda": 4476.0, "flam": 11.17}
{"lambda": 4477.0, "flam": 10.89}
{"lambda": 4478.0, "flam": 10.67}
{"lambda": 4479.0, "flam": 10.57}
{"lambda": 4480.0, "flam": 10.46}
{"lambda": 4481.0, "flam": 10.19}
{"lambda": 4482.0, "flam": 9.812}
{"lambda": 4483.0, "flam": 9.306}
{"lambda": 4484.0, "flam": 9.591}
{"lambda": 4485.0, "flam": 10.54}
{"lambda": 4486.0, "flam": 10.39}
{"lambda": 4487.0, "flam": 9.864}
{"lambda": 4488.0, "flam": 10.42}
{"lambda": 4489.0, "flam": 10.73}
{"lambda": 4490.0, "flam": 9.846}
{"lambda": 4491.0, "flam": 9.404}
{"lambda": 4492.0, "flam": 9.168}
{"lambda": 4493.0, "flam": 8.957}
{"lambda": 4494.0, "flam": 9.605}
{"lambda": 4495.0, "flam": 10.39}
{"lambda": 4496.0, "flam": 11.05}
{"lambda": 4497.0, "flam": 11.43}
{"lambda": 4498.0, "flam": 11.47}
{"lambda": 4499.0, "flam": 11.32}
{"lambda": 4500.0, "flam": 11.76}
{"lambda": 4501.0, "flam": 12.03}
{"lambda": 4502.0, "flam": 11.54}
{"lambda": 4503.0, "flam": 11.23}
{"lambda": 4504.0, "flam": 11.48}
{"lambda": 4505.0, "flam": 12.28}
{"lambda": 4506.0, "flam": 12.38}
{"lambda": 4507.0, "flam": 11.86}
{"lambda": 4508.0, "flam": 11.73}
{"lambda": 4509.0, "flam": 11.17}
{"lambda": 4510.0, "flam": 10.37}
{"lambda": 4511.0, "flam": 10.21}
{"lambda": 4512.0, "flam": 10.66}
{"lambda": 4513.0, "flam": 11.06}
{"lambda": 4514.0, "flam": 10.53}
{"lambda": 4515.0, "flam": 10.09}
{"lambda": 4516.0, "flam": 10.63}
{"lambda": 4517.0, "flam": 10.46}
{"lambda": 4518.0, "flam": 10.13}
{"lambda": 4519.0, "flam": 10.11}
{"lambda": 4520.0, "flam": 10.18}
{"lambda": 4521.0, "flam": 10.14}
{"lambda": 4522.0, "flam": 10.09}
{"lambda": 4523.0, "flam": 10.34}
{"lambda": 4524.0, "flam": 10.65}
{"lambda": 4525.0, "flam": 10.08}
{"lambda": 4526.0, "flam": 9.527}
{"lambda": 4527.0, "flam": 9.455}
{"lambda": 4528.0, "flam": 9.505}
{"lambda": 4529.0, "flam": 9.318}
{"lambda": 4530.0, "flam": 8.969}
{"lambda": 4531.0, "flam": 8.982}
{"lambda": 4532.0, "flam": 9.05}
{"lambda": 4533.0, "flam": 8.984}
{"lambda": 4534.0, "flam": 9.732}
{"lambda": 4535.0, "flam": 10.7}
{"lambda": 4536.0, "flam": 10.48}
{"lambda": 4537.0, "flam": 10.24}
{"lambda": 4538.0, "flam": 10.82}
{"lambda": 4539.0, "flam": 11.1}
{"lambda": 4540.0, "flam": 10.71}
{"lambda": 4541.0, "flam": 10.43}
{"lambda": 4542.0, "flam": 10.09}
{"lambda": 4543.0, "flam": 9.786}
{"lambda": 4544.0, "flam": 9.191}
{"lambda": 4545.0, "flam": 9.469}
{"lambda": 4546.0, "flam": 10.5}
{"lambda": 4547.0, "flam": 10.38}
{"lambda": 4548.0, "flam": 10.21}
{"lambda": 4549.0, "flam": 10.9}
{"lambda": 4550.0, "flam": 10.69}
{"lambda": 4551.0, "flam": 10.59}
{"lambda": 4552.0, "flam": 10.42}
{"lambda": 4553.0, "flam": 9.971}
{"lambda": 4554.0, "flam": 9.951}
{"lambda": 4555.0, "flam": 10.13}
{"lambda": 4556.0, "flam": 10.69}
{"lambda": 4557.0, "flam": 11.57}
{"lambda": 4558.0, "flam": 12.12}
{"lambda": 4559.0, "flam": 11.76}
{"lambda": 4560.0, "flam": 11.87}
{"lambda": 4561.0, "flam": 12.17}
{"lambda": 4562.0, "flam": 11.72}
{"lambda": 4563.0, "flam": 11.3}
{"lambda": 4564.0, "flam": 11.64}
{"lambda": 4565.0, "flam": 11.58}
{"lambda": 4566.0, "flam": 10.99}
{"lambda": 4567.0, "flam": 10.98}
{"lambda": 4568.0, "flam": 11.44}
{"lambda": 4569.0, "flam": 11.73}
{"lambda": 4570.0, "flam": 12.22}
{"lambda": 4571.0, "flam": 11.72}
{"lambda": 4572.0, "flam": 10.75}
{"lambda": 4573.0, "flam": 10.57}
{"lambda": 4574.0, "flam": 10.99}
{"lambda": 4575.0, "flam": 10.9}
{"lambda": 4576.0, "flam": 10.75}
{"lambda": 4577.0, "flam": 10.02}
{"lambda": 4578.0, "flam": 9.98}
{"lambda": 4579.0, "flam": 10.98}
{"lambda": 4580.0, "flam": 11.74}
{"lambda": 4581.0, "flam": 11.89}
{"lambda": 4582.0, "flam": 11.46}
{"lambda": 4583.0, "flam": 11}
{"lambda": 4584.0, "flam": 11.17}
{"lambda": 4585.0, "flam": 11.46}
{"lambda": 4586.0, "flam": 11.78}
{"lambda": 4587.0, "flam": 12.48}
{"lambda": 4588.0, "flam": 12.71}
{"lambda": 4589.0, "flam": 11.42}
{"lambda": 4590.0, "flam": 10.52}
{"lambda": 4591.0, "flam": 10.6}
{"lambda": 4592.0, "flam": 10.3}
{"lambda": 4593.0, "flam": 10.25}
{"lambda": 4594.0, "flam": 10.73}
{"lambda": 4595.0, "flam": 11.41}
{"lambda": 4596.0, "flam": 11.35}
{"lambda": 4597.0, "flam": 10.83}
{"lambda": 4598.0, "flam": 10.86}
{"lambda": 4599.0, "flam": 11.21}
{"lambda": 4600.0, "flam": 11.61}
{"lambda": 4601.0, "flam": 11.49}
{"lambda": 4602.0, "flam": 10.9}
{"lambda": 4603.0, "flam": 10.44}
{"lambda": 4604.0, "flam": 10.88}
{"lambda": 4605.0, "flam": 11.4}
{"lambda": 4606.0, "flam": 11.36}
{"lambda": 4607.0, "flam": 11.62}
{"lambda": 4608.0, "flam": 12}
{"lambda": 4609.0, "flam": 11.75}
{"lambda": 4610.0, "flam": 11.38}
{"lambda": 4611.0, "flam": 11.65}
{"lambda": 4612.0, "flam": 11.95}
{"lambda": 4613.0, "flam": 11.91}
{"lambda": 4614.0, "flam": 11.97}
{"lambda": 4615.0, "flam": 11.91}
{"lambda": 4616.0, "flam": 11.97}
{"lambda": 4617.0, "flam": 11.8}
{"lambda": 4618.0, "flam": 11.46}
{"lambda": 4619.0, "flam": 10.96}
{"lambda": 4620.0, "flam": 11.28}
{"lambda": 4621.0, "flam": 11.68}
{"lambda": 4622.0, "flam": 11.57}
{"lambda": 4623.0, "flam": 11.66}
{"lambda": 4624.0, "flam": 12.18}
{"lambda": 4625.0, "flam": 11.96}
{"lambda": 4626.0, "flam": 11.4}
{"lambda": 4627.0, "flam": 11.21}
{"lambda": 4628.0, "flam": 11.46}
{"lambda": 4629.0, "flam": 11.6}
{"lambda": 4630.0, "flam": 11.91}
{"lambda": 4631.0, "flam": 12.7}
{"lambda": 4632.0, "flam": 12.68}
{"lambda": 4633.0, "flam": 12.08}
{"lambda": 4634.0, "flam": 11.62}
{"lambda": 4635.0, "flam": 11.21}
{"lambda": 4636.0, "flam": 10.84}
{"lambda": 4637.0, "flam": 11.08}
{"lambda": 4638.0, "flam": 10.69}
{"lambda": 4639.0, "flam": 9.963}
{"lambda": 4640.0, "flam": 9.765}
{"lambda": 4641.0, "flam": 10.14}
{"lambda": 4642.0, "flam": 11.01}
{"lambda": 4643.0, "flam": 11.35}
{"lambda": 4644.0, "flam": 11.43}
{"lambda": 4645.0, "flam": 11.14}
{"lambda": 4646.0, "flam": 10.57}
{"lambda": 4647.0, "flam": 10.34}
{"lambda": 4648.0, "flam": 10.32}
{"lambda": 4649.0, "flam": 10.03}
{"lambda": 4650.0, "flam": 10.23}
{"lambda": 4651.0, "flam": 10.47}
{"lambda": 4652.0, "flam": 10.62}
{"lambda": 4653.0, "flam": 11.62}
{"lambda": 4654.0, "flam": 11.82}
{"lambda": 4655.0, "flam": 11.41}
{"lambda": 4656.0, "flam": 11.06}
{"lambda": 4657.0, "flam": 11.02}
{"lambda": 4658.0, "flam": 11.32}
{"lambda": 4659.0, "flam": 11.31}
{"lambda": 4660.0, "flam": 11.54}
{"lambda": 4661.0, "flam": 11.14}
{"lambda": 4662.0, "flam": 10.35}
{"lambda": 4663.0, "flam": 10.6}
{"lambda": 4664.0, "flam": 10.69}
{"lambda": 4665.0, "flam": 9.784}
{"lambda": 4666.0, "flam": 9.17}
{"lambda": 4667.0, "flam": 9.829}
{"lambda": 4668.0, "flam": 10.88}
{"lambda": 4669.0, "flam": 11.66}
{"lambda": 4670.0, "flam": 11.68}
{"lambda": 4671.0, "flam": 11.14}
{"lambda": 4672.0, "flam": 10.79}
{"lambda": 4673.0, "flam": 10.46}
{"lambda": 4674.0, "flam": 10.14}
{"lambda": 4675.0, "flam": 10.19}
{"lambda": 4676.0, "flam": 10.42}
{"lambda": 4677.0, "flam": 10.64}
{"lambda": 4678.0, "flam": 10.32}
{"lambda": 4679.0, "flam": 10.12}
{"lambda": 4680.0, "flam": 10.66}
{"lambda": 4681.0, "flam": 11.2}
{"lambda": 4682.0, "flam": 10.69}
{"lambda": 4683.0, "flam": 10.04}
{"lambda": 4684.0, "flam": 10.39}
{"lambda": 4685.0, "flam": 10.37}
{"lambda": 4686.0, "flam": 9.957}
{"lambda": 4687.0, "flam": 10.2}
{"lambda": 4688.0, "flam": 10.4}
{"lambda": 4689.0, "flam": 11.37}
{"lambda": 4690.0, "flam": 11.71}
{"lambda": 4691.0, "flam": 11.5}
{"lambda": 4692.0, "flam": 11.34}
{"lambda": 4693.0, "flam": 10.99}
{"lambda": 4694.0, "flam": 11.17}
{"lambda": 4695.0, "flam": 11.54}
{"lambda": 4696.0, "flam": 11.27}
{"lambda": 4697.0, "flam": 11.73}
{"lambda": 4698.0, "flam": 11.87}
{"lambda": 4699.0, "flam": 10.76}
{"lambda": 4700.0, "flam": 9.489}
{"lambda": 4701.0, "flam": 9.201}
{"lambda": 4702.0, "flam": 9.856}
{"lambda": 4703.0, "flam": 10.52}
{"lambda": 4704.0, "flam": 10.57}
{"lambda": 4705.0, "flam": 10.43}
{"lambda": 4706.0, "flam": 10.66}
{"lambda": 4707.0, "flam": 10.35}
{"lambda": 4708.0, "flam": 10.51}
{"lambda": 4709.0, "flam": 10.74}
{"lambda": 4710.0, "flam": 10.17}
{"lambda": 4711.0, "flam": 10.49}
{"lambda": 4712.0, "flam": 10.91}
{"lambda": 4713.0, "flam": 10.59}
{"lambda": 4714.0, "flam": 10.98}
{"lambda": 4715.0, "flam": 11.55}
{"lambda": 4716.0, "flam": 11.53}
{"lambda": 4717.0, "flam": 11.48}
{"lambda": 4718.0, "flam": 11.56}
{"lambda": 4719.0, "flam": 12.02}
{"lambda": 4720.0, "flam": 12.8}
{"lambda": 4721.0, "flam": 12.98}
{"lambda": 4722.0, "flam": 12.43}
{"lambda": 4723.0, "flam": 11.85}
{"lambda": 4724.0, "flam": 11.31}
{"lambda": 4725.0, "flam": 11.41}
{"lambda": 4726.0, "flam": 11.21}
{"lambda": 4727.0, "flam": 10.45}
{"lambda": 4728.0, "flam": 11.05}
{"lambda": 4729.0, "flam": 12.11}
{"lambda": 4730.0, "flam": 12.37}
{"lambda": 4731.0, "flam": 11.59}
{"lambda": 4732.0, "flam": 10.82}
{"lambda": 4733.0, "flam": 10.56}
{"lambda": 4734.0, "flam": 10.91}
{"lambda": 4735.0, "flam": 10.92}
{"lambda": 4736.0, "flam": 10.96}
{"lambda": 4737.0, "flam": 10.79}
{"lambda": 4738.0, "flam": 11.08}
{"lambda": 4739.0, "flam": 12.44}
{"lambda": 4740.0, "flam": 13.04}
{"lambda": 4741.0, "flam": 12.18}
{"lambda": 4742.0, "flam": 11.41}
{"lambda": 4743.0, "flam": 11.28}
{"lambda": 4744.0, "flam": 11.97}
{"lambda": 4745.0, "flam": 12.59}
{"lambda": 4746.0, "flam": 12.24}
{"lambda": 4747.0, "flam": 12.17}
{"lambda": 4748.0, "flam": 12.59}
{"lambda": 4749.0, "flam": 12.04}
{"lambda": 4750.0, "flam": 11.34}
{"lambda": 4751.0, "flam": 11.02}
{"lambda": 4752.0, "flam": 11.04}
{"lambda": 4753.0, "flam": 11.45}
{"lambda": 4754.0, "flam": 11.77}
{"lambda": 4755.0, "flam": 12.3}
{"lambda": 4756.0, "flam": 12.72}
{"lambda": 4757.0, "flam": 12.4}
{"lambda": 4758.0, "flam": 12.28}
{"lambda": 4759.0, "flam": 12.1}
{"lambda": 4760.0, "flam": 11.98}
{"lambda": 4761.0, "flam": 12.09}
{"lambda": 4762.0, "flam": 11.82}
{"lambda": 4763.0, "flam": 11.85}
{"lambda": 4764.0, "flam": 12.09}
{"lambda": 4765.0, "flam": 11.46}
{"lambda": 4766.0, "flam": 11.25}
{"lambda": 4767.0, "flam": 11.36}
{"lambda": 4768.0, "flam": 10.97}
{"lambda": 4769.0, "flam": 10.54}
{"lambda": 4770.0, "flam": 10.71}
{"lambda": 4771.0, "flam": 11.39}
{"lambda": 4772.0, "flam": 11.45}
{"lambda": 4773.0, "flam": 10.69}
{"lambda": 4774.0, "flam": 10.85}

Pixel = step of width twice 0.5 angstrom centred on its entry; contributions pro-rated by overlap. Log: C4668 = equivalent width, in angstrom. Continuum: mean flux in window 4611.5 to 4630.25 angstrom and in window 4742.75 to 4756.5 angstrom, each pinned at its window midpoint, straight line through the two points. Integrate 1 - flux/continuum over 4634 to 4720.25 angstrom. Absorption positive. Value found 7.2 angstrom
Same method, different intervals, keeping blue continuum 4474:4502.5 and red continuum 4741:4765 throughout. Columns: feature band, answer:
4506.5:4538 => 1.4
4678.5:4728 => 2.9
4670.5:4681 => 0.9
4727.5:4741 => 0.4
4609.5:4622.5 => -0.6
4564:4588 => -0.7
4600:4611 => -0.2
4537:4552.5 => 0.6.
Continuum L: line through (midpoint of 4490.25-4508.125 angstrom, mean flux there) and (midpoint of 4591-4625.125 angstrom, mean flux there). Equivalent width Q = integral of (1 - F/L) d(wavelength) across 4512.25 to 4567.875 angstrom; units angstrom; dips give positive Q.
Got 3.66 angstrom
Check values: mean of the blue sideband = 11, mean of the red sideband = 11.4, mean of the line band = 10.4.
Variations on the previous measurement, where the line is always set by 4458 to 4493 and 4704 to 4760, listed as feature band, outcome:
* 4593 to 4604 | -0.39 angstrom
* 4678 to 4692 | 0.68 angstrom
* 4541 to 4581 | -1.81 angstrom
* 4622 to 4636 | -1.19 angstrom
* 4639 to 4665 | 0.45 angstrom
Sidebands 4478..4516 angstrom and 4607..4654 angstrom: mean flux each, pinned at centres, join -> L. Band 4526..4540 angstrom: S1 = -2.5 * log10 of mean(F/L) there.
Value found 0.108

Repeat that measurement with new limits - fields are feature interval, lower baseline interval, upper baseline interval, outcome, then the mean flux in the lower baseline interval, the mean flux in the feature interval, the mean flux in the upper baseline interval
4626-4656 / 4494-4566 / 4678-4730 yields -0.02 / 10.6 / 11.1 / 11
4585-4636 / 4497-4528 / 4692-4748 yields -0.04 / 10.8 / 11.5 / 11.3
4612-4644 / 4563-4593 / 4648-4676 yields -0.05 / 11.2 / 11.5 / 10.8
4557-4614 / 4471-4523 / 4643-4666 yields -0.06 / 10.6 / 11.3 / 10.8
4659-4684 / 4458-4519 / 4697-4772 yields 0.05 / 10.4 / 10.6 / 11.4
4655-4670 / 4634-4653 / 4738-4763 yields 0.01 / 10.7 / 10.8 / 12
